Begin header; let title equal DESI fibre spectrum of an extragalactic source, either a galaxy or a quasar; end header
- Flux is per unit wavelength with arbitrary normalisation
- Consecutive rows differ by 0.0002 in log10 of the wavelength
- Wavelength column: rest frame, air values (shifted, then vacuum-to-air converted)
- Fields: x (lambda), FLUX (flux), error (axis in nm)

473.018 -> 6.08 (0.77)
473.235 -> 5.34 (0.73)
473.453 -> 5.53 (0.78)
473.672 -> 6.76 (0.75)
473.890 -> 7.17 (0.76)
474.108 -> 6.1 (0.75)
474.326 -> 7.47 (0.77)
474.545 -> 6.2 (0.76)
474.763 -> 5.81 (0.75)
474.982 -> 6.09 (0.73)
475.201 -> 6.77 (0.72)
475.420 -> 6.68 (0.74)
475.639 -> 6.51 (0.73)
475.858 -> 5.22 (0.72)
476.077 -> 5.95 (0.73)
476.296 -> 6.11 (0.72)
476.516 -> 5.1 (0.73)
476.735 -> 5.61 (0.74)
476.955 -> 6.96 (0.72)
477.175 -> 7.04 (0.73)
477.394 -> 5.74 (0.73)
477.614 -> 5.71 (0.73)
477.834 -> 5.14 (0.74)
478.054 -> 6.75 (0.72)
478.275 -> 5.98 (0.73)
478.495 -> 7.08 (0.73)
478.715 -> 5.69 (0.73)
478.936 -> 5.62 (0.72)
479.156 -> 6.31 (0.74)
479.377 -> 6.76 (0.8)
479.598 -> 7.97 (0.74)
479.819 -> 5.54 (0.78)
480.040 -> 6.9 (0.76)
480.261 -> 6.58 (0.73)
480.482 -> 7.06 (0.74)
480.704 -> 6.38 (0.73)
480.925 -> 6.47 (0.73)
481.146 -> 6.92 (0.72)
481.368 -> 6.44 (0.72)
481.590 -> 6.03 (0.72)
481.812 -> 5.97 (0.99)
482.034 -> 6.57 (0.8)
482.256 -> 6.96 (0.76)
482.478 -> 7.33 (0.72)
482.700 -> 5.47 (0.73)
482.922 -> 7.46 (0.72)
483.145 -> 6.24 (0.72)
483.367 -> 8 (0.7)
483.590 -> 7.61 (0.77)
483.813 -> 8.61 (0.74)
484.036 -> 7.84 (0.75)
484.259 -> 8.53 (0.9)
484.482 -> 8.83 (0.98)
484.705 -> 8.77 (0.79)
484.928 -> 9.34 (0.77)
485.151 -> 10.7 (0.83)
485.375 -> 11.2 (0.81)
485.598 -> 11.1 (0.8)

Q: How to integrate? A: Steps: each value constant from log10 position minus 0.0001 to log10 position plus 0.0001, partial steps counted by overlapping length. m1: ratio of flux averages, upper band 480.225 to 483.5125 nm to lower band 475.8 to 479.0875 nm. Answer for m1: 1.11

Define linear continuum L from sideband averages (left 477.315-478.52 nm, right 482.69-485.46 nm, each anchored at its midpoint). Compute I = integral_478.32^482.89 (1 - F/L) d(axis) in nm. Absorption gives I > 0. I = 0.336 nm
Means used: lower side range 6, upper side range 8.43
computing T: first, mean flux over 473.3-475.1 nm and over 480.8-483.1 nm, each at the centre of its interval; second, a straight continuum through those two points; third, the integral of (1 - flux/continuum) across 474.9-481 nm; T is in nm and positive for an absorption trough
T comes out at 0.171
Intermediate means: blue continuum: 6.37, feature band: 6.28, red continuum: 6.55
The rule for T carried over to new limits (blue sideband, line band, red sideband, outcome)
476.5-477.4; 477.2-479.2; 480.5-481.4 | 0.10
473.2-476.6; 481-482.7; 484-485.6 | 0.40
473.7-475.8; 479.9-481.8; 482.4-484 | 0.14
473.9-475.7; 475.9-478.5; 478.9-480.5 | 0.20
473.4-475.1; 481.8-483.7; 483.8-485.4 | 0.39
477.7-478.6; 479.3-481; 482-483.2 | -0.07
